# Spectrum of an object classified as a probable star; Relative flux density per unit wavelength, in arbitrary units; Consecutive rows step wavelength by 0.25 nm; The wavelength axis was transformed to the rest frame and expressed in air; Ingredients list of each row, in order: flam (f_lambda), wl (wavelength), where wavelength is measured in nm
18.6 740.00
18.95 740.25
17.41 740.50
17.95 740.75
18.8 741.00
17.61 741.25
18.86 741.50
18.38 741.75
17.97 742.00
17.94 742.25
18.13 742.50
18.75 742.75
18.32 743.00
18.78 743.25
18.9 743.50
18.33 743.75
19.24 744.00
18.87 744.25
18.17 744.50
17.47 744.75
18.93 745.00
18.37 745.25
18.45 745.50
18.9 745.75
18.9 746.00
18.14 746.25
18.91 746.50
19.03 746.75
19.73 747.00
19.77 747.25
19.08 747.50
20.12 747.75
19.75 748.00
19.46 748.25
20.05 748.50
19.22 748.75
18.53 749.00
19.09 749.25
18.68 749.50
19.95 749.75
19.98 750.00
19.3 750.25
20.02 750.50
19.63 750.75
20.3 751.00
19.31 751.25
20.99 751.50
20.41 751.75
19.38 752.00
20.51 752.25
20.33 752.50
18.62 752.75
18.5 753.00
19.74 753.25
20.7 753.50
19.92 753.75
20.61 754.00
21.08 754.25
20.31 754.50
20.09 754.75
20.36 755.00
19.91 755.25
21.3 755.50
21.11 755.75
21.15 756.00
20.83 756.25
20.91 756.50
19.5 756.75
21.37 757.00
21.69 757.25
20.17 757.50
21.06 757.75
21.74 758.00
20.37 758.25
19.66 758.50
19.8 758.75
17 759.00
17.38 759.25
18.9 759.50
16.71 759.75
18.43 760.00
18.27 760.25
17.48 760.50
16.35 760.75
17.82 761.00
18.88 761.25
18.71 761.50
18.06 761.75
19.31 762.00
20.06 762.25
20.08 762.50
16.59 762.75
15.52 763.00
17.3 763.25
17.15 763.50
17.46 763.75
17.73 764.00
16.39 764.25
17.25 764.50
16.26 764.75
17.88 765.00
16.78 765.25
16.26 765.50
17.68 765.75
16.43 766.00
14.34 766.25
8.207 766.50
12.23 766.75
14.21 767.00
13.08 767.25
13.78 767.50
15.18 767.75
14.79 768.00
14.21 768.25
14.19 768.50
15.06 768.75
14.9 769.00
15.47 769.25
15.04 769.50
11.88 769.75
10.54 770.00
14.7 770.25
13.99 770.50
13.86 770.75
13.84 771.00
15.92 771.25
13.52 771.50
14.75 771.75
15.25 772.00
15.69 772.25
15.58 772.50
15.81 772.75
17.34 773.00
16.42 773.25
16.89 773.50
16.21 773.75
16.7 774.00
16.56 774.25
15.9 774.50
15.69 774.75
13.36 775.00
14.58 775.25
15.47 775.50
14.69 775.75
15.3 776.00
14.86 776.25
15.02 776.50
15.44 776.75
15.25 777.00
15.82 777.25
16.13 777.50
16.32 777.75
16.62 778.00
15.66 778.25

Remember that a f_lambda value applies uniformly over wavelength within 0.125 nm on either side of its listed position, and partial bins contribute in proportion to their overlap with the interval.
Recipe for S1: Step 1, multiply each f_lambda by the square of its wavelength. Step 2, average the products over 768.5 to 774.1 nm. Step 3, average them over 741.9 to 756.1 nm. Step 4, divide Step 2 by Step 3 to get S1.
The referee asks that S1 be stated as 0.8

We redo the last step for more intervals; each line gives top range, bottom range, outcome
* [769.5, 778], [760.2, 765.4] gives 0.88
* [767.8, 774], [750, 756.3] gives 0.77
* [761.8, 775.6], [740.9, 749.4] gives 0.88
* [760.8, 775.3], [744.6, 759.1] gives 0.83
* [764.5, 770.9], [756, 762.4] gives 0.77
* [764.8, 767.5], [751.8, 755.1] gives 0.76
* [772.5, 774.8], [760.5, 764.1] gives 0.94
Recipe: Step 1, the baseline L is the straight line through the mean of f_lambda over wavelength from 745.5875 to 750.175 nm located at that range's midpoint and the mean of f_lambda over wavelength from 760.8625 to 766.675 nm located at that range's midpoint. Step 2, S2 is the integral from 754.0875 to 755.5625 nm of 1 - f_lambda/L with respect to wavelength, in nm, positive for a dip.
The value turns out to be -0.18 nm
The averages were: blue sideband 19.3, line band 20.5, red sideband 17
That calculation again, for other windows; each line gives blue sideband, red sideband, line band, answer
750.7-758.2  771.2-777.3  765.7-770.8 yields 0.92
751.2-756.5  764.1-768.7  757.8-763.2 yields -0.31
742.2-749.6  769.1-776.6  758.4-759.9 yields -0.11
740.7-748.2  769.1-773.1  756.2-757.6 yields -0.33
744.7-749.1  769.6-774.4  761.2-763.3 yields -0.21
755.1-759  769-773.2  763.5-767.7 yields 0.39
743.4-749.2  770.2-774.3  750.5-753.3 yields -0.24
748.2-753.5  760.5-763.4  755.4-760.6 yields -0.32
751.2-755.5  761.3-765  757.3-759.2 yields -0.10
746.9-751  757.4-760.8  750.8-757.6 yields -0.41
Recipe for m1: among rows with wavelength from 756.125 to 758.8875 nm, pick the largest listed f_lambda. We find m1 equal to 21.74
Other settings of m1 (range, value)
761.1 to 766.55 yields 20.08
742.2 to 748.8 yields 20.12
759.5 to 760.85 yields 18.9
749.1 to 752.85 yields 20.99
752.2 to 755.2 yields 21.08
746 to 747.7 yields 19.77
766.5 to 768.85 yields 15.18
